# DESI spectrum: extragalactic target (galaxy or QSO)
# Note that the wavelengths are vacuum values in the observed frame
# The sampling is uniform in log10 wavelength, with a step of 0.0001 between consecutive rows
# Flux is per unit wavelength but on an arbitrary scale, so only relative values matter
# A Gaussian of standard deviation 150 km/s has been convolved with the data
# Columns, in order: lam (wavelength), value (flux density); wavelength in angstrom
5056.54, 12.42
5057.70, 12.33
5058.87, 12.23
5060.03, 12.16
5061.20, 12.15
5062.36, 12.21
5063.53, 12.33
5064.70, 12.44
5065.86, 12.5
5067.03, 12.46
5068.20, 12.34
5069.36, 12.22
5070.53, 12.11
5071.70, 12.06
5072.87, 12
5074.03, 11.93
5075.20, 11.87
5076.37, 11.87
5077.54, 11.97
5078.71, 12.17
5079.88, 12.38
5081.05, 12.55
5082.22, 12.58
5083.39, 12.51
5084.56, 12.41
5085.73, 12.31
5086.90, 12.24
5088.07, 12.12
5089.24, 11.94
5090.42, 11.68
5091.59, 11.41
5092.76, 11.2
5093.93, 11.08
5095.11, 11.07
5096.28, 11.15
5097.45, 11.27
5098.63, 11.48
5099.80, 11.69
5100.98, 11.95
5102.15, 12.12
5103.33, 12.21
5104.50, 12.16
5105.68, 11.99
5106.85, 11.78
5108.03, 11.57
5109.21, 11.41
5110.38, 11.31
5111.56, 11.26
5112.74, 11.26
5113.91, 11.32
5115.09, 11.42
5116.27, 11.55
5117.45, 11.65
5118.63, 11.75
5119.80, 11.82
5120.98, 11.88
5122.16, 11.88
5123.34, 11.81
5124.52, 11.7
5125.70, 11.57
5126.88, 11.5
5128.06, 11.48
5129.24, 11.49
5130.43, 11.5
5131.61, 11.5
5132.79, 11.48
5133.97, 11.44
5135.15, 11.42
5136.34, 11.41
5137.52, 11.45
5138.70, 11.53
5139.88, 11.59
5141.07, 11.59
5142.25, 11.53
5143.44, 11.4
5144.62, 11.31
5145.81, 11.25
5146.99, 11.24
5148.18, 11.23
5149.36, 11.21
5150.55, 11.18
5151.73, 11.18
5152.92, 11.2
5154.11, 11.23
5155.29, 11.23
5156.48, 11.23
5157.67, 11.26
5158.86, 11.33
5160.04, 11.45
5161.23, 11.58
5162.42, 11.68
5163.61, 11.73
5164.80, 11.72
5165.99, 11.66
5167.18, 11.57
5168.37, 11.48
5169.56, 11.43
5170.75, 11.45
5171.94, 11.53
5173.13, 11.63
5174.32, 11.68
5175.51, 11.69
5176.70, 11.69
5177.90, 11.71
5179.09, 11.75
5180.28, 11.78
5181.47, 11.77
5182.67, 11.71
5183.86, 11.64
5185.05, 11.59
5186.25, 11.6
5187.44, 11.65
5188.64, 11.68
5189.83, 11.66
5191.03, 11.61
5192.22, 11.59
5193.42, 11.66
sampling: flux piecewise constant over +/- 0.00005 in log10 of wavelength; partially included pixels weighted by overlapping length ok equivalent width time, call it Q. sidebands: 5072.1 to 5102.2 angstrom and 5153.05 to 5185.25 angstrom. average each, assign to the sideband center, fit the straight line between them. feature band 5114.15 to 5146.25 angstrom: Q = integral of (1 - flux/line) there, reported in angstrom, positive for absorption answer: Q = 0.4 angstrom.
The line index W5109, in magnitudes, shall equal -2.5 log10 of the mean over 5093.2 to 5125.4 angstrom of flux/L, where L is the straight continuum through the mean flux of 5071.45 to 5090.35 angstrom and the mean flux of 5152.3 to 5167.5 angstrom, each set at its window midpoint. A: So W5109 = 0.03 mag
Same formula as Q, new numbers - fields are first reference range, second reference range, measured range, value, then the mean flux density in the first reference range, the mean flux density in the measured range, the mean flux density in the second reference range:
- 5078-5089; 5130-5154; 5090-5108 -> 0.7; 12.4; 11.6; 11.4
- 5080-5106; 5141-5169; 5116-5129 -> 0.0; 11.9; 11.7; 11.4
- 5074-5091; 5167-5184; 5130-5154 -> 0.9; 12.2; 11.4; 11.6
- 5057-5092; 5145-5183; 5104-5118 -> 0.4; 12.2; 11.5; 11.5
